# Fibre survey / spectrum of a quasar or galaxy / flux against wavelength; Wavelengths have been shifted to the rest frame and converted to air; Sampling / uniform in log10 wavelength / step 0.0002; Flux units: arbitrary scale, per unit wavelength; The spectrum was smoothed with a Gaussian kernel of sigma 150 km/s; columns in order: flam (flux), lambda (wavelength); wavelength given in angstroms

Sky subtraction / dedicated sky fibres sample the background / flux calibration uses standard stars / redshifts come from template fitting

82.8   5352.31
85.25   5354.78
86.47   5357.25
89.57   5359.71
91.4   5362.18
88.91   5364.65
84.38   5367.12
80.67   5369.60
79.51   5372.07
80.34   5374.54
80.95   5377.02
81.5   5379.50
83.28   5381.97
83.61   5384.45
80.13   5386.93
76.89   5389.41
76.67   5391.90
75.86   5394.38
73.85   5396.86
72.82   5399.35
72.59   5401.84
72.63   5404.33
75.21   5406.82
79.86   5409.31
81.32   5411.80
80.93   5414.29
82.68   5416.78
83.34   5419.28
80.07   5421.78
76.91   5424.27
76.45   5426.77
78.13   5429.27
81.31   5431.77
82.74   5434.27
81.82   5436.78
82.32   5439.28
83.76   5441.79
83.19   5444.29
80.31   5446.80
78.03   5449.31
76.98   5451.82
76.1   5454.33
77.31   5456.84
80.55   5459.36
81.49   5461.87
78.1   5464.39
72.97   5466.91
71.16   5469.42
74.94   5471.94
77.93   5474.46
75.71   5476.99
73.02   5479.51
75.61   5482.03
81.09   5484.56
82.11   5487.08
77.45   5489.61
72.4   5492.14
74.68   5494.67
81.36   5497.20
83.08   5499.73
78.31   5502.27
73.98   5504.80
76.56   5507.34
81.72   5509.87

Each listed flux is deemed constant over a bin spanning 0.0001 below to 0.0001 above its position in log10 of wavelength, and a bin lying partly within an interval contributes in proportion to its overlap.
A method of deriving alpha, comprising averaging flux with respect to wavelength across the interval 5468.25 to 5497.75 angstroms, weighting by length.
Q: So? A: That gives 76.3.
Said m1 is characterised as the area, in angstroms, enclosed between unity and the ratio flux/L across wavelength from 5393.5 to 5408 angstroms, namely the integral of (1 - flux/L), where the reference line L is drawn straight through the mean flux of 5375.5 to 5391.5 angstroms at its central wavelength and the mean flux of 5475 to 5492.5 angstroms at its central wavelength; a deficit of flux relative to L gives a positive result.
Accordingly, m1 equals 1.2 angstroms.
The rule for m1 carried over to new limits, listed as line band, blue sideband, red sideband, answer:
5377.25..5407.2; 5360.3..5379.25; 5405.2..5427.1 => 1.7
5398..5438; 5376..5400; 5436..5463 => 0.4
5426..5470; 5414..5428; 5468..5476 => -1.1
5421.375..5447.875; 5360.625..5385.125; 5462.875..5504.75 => -0.3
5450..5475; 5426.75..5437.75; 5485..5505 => 0.8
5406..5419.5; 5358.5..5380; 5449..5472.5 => 0.0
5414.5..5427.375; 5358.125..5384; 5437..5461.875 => 0.2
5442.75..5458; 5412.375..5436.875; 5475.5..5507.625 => 0.1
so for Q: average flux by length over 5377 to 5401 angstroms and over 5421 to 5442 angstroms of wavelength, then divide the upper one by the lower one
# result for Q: 1.02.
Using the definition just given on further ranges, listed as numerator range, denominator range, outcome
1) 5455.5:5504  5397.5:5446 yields 0.97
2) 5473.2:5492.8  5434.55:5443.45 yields 0.93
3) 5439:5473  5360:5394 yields 0.95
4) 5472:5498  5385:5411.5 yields 1.01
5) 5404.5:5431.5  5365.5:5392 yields 0.98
